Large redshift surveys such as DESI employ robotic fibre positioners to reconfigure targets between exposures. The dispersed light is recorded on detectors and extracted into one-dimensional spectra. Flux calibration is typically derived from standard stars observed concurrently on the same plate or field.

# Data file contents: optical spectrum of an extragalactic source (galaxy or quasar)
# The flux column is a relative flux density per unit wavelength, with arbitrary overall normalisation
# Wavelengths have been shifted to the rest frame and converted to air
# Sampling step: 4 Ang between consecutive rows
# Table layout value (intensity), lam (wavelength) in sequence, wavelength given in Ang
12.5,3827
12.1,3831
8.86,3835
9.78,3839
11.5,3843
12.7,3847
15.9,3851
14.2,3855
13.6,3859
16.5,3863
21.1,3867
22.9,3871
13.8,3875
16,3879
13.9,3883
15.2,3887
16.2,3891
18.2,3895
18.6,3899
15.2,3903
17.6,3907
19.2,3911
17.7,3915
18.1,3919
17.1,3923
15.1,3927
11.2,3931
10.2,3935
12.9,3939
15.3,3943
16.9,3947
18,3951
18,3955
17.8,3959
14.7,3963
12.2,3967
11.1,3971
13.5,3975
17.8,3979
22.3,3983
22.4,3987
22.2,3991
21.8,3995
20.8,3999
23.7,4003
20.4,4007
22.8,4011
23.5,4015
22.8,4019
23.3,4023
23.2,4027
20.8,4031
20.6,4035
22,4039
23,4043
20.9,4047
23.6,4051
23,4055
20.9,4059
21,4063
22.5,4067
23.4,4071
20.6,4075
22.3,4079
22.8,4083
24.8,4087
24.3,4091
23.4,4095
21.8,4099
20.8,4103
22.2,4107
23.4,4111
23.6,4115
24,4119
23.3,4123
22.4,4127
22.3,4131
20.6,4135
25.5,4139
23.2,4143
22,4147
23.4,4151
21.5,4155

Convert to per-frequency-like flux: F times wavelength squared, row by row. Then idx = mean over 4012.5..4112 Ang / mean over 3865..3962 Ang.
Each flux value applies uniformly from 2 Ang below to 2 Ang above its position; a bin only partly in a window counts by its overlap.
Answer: 1.47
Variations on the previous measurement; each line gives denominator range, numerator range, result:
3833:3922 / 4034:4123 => 1.58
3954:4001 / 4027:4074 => 1.27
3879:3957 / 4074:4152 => 1.57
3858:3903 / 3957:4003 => 1.13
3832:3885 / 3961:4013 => 1.38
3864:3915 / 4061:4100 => 1.44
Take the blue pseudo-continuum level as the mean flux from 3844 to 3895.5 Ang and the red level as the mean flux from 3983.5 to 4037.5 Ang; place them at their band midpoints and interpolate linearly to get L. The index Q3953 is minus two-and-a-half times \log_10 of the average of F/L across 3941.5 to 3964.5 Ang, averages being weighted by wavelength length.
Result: 0.167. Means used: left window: 16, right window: 22.2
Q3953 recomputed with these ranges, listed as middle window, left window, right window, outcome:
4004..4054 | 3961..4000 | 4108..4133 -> -0.138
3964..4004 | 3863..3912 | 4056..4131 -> 0.072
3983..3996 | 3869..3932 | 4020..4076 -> -0.115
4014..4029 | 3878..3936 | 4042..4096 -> -0.125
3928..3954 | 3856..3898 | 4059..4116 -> 0.284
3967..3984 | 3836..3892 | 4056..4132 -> 0.220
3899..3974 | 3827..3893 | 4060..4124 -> 0.110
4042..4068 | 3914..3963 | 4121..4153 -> -0.116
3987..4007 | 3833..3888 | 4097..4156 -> -0.170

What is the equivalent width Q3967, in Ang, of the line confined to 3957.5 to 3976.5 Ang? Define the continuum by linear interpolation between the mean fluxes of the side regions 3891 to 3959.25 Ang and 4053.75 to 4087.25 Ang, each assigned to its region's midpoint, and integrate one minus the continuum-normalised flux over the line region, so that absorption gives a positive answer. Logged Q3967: 4.4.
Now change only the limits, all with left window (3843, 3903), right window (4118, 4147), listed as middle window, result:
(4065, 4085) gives -0.8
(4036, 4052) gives -1.2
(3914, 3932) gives 1.5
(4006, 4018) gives -1.6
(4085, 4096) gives -1.2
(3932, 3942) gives 3.3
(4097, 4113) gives 0.1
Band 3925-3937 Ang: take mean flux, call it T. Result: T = 12.2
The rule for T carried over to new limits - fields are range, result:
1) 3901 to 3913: 17.3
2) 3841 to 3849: 12.1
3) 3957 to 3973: 14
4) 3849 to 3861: 14.6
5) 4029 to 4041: 21.1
